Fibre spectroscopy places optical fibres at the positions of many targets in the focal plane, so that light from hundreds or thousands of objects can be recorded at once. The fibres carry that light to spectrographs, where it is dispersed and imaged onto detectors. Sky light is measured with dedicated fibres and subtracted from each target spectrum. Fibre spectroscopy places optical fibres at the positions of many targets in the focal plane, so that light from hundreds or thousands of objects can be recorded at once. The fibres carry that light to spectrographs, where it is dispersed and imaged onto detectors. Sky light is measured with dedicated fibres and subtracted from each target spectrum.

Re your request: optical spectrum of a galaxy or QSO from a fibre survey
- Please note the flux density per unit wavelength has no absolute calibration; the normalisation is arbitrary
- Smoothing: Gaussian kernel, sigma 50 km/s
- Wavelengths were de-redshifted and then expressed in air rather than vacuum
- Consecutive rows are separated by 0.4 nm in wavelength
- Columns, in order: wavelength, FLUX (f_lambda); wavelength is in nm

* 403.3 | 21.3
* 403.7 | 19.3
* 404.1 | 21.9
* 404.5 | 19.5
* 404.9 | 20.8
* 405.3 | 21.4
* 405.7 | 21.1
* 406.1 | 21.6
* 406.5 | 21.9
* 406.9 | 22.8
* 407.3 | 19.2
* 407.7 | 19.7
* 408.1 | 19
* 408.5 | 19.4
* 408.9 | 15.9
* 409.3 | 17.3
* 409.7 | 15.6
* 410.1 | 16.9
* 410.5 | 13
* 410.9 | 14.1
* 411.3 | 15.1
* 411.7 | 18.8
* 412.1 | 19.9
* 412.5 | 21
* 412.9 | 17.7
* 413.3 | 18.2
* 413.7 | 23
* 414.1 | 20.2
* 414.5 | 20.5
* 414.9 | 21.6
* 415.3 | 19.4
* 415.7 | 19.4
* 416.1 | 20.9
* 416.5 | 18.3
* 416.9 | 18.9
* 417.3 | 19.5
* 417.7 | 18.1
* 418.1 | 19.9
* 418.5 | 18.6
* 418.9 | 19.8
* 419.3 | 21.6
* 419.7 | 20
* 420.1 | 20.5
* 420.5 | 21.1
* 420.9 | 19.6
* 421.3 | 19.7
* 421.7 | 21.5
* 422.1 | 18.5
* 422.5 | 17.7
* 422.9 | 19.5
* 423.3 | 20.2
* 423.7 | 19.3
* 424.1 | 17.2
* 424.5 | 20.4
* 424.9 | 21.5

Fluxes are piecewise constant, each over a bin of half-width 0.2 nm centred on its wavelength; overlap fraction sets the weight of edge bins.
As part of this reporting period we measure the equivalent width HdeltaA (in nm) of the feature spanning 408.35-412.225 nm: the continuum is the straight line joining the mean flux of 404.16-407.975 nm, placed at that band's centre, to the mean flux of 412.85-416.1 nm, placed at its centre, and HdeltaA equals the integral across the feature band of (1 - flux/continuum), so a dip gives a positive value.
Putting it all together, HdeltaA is 0.76 nm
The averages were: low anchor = 20.9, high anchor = 20.2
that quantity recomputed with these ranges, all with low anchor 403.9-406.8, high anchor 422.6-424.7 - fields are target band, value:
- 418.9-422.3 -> -0.12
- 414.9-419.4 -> 0.09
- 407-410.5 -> 0.53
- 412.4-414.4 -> 0.04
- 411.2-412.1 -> 0.12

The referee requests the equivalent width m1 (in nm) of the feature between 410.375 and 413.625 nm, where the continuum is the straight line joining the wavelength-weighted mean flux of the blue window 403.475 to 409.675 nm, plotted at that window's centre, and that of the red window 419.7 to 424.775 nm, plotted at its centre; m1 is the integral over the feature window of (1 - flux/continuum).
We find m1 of 0.37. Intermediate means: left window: 19.9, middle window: 17.5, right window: 19.6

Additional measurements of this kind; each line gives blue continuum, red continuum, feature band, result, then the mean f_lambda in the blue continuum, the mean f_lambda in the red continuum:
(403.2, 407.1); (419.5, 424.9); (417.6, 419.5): 0.03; 21.2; 19.7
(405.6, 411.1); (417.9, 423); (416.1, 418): 0.04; 18.3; 19.9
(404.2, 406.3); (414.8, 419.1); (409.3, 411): 0.43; 20.9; 19.4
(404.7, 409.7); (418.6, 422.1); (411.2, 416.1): 0.09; 19.8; 20.3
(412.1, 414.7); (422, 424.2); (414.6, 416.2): -0.04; 20.1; 18.8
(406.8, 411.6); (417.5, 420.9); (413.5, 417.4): -0.26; 17.2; 19.9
